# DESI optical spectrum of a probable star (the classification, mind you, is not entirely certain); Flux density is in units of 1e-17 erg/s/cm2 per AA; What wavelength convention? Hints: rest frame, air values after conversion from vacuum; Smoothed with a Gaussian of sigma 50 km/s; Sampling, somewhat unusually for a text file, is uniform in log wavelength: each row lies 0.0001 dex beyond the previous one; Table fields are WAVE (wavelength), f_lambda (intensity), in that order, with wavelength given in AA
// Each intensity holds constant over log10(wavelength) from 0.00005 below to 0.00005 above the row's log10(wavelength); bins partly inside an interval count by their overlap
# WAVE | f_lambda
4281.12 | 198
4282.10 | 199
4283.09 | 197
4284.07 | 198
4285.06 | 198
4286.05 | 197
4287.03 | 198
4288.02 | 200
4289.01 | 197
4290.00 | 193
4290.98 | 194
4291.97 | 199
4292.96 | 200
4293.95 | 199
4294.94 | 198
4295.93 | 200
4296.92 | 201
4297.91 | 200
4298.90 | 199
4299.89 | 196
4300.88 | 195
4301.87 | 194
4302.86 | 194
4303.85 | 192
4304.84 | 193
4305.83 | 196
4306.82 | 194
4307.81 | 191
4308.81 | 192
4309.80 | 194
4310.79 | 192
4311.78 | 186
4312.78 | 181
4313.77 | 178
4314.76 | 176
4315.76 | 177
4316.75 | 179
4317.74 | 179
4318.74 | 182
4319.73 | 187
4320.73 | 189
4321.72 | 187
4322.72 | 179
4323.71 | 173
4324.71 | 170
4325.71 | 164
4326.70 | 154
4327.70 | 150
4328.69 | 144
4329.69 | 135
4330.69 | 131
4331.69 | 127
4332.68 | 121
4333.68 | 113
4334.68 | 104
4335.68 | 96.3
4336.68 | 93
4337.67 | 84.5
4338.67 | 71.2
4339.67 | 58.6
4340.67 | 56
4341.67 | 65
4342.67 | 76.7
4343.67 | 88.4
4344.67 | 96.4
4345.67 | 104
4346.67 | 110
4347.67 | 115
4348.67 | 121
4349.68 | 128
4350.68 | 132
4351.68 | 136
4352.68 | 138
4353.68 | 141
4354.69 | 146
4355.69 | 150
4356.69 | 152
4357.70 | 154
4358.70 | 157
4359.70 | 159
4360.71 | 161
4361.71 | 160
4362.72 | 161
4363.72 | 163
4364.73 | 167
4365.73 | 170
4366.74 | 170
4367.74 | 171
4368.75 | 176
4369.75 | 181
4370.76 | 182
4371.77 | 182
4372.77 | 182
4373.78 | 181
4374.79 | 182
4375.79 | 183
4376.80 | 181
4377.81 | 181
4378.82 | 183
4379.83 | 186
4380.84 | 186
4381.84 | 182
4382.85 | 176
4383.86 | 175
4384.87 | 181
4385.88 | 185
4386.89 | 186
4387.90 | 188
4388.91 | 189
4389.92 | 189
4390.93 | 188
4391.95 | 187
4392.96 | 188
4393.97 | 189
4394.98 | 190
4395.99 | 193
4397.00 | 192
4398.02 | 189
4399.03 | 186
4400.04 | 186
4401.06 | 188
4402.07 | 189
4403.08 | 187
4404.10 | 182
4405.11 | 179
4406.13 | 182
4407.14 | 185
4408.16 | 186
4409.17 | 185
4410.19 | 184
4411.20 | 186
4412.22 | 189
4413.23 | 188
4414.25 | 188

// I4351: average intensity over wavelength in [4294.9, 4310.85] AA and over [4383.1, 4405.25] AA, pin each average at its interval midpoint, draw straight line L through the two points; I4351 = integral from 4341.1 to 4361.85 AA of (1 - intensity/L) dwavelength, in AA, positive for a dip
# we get 6.9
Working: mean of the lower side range 195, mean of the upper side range 187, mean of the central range 127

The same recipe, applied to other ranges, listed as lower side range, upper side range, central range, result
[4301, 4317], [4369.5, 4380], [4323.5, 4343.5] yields 7.9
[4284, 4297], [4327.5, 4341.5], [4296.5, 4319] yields -4.1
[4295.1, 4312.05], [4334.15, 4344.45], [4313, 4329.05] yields -4.1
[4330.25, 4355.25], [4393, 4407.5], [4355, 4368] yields -2.8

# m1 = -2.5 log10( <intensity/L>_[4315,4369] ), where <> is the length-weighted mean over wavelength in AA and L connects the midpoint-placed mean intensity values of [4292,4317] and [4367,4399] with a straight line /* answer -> 0.33 mag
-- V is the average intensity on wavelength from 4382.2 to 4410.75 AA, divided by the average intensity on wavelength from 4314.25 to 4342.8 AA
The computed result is 1.4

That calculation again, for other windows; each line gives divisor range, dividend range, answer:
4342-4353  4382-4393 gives 1.64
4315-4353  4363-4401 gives 1.41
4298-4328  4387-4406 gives 1.02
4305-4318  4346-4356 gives 0.70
